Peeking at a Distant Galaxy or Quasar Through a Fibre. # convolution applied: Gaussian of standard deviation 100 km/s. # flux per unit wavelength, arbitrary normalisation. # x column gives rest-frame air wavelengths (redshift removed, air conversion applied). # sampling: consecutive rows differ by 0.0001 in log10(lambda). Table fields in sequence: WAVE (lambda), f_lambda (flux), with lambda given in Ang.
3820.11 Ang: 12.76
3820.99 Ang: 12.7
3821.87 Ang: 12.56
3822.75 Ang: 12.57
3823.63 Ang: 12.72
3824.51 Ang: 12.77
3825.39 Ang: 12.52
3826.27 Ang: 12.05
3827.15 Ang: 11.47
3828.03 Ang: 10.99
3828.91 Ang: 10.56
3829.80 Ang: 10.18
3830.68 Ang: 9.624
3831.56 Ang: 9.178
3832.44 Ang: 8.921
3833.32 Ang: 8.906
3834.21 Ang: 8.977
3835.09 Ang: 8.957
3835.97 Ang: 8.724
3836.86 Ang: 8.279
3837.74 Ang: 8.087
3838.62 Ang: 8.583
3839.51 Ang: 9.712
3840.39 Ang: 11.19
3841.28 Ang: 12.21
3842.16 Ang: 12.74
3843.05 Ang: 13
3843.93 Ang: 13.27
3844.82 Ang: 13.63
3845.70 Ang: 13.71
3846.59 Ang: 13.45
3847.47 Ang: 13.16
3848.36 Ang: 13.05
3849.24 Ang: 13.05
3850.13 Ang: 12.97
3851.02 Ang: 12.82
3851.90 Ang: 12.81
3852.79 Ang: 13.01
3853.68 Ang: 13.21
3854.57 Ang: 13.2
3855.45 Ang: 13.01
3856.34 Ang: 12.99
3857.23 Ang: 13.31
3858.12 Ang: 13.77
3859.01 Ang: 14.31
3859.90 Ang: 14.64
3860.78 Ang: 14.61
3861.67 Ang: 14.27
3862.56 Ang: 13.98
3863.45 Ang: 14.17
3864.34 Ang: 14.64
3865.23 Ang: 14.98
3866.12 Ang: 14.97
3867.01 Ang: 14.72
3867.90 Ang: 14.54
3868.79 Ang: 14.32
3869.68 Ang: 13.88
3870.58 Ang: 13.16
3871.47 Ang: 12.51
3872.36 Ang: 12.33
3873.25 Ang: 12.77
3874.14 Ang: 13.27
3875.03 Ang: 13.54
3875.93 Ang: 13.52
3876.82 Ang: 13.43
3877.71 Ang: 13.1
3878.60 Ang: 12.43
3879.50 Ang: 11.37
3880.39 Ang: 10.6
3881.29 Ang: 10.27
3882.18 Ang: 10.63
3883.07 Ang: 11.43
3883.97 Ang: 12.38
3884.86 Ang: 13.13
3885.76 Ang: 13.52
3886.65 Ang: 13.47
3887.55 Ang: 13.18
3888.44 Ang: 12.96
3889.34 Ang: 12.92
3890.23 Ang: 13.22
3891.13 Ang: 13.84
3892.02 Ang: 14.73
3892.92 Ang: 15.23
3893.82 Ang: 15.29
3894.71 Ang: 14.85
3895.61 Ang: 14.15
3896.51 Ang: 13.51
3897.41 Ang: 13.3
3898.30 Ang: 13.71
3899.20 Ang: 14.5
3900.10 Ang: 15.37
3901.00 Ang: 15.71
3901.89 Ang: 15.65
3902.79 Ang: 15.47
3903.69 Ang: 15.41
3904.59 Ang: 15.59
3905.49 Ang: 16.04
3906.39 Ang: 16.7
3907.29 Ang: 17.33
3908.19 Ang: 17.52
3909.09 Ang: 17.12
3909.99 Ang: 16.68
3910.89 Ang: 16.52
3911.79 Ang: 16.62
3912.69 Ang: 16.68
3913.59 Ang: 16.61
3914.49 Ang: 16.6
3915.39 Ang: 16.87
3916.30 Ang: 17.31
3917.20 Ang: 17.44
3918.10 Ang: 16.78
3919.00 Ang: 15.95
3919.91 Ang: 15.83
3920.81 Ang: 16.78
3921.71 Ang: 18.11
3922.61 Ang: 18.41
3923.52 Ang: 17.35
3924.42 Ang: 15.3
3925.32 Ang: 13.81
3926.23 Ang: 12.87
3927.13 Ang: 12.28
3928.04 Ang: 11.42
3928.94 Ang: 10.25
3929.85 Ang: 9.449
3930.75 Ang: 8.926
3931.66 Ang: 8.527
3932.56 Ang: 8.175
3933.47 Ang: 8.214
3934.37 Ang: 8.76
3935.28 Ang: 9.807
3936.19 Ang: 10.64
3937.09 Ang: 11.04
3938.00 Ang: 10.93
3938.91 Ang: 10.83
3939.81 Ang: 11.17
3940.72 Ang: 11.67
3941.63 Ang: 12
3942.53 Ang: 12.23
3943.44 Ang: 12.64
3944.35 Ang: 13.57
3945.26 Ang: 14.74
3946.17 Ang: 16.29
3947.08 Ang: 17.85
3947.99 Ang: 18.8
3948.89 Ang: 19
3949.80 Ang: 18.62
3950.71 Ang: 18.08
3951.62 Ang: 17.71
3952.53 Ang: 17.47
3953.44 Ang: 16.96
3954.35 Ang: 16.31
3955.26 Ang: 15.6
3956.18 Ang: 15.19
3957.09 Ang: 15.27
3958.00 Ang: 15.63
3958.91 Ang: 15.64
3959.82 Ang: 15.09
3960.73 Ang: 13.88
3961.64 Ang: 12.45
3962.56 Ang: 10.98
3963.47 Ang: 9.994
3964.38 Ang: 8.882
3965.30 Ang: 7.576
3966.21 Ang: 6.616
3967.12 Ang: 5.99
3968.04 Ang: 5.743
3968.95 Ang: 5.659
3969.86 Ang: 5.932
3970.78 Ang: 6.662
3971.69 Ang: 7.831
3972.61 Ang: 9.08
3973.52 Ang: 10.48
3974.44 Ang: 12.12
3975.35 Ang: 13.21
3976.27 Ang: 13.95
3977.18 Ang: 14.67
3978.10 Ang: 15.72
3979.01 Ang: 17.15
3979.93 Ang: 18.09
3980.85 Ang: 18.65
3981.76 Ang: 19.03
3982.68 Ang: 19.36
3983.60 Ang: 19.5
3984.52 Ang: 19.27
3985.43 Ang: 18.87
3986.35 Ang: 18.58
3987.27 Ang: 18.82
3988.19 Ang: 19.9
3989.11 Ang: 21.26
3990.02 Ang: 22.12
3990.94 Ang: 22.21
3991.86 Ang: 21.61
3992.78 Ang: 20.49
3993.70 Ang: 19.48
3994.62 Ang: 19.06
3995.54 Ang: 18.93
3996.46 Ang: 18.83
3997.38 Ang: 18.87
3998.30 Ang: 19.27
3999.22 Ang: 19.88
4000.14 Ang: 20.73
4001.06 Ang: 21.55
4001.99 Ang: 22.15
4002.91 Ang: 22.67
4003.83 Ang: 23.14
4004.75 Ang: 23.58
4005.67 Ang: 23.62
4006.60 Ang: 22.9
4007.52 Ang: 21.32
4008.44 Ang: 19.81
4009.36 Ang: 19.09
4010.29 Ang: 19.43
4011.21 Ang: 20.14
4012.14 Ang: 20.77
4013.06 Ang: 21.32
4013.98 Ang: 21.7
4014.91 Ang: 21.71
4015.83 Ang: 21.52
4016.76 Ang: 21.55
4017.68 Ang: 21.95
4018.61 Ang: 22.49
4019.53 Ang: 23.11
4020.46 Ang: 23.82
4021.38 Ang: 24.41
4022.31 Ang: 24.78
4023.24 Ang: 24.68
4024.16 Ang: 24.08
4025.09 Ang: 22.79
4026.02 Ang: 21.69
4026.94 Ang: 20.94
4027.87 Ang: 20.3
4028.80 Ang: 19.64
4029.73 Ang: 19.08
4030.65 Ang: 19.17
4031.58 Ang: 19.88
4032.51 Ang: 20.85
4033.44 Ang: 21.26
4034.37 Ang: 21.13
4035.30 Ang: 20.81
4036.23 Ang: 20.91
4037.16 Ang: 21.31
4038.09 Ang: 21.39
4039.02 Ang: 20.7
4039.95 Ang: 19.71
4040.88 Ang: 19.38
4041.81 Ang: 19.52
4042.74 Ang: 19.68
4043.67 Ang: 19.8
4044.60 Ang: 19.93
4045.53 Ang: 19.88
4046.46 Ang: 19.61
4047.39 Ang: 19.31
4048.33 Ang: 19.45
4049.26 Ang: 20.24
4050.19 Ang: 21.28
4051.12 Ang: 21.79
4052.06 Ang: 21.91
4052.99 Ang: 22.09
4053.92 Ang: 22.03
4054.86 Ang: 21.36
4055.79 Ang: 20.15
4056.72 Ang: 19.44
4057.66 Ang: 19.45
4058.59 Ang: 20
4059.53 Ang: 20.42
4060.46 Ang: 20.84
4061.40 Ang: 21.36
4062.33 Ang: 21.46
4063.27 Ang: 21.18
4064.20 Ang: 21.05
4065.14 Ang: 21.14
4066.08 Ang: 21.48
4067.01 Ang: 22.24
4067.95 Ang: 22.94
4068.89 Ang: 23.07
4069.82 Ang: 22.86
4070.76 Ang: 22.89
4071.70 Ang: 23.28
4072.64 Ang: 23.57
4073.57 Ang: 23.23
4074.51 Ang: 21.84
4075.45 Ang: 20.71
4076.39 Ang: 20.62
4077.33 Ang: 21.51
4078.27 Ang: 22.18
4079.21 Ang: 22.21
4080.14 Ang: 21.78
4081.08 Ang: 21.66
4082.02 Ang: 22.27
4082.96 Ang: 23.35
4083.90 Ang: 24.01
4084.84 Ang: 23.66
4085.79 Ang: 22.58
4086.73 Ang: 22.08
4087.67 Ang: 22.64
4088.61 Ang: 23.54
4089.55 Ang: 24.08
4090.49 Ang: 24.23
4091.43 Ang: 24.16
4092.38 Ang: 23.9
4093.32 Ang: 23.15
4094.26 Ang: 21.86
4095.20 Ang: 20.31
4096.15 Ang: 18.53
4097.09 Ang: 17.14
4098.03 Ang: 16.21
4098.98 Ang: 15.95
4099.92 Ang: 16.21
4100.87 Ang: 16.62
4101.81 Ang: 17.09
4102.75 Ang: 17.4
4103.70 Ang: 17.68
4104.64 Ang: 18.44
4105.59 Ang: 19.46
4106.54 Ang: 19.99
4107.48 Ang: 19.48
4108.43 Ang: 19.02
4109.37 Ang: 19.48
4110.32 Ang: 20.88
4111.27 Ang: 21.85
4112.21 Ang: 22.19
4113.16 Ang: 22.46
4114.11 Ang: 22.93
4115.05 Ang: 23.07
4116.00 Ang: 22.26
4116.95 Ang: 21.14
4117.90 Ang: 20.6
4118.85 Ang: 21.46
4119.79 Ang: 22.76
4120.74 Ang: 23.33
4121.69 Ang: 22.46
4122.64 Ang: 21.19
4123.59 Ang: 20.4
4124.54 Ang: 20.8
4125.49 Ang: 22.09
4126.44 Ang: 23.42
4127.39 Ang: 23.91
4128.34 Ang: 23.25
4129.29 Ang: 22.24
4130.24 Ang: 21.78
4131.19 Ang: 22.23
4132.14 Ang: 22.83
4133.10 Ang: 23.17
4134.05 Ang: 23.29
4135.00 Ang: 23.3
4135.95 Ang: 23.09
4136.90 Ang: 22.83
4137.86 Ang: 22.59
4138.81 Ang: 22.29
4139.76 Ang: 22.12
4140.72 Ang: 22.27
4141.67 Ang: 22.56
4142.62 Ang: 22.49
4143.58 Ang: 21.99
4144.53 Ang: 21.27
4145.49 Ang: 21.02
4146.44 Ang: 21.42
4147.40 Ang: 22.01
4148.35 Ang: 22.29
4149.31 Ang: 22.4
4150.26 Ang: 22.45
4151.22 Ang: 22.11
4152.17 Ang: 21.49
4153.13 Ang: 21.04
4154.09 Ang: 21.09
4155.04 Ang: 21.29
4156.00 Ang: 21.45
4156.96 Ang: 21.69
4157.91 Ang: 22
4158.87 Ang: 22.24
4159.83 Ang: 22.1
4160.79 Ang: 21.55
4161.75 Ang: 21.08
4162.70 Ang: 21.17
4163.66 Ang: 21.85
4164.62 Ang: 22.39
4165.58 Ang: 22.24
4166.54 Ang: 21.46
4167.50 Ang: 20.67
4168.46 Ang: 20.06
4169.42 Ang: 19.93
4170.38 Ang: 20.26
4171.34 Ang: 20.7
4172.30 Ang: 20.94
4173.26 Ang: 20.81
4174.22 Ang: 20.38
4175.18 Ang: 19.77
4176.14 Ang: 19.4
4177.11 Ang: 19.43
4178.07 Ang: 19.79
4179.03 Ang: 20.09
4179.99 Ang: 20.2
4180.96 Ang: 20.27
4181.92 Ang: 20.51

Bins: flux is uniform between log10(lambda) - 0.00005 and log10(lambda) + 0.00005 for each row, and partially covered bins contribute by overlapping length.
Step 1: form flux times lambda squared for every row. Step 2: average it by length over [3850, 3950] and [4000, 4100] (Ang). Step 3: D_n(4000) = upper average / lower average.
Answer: 1.7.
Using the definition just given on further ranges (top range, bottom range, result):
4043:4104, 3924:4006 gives 1.49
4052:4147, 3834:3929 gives 1.73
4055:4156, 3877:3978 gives 1.75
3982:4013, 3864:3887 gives 1.68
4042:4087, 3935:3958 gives 1.56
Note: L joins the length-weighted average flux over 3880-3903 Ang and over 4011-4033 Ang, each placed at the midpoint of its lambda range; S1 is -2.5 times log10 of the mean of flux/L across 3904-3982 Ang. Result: 0.21 mag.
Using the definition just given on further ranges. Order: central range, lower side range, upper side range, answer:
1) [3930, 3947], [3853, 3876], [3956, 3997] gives 0.27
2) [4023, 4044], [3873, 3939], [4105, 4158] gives -0.13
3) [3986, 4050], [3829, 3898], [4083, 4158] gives -0.17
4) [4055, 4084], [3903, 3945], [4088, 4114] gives -0.14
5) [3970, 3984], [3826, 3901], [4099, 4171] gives 0.16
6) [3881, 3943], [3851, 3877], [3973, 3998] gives 0.11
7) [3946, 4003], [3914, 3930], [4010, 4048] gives 0.15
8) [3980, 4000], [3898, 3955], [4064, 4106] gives -0.14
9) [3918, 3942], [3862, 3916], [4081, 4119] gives 0.25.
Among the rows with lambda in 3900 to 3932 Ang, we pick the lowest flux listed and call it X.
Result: 8.527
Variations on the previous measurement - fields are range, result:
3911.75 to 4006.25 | 5.659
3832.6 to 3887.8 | 8.087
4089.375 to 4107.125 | 15.95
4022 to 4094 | 19.08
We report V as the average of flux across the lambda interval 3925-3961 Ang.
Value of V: 13.4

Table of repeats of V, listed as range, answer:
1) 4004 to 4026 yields 22.2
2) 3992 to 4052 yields 21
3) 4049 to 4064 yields 21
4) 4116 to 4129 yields 22.1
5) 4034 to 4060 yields 20.5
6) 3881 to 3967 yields 14.1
